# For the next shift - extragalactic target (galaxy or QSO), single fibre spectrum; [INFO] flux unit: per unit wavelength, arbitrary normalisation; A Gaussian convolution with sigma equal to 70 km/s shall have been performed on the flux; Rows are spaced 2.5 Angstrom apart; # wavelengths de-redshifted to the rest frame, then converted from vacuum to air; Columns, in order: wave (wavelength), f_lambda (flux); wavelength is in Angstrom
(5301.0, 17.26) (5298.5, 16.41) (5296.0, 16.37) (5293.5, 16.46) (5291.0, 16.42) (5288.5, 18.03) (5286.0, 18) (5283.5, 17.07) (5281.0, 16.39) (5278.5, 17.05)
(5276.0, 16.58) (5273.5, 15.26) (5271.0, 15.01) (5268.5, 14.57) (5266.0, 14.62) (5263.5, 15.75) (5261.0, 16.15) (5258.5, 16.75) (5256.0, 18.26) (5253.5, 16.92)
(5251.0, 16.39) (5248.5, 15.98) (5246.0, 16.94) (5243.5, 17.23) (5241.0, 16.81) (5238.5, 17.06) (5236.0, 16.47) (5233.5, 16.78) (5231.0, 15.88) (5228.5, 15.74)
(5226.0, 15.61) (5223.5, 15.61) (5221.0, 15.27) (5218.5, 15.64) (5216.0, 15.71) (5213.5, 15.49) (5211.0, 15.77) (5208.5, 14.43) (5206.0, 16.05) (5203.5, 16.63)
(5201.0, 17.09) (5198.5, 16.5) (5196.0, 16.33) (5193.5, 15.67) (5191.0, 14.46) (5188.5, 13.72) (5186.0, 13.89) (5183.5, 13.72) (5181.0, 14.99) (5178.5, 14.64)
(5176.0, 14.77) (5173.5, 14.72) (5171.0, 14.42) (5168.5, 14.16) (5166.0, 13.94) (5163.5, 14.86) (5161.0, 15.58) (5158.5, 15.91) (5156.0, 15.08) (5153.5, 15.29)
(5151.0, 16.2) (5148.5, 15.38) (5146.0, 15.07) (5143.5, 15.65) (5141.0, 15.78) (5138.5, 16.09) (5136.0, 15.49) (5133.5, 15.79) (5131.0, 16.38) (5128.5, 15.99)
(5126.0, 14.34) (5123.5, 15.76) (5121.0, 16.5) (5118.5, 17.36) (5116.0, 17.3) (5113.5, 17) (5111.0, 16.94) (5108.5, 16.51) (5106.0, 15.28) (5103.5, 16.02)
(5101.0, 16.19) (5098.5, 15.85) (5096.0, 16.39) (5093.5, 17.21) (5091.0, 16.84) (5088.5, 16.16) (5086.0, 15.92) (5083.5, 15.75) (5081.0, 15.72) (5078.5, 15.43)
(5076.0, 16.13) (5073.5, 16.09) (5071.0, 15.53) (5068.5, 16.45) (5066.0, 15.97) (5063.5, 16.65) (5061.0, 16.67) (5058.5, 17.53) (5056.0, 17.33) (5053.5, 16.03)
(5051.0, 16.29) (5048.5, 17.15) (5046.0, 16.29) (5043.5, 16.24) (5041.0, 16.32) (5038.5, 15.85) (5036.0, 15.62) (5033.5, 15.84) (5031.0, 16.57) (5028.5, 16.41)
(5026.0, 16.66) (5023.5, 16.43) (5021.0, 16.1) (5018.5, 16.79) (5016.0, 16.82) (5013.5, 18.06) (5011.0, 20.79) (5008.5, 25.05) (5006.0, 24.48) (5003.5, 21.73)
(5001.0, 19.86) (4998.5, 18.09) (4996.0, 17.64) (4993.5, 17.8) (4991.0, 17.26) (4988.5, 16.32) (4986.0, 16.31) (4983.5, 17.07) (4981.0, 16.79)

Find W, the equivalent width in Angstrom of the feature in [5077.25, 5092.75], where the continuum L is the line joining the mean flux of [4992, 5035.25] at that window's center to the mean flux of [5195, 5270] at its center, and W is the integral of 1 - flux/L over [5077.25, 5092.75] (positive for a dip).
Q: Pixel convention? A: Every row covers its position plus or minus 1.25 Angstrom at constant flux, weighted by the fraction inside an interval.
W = 1.5 Angstrom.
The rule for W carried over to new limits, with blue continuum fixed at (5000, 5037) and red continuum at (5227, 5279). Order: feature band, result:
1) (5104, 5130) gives 1.88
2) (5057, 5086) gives 2.93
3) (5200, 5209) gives 0.31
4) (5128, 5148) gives 1.85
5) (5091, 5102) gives 0.80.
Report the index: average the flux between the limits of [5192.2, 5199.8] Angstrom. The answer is 16.2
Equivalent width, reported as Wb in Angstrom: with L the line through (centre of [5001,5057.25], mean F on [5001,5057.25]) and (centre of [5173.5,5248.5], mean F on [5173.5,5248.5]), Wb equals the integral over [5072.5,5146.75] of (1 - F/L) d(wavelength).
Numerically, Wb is 3.14 Angstrom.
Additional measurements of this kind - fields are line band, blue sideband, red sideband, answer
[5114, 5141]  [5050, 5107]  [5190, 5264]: 0.19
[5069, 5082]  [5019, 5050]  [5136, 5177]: 0.09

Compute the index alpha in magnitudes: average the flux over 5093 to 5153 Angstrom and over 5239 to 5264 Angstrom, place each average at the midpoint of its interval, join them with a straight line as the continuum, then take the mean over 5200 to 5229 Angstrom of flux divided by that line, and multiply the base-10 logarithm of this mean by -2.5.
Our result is 0.06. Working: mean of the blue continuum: 16.1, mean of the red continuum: 16.8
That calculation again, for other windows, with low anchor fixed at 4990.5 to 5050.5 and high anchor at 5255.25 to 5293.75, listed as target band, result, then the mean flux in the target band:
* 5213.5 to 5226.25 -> 0.08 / 15.6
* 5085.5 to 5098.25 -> 0.06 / 16.5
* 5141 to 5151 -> 0.11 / 15.5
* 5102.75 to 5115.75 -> 0.06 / 16.4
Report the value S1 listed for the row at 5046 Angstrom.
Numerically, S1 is 16.29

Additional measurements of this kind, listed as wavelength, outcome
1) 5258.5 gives 16.75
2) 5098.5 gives 15.85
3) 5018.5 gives 16.79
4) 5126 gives 14.34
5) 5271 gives 15.01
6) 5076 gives 16.13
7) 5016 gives 16.82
